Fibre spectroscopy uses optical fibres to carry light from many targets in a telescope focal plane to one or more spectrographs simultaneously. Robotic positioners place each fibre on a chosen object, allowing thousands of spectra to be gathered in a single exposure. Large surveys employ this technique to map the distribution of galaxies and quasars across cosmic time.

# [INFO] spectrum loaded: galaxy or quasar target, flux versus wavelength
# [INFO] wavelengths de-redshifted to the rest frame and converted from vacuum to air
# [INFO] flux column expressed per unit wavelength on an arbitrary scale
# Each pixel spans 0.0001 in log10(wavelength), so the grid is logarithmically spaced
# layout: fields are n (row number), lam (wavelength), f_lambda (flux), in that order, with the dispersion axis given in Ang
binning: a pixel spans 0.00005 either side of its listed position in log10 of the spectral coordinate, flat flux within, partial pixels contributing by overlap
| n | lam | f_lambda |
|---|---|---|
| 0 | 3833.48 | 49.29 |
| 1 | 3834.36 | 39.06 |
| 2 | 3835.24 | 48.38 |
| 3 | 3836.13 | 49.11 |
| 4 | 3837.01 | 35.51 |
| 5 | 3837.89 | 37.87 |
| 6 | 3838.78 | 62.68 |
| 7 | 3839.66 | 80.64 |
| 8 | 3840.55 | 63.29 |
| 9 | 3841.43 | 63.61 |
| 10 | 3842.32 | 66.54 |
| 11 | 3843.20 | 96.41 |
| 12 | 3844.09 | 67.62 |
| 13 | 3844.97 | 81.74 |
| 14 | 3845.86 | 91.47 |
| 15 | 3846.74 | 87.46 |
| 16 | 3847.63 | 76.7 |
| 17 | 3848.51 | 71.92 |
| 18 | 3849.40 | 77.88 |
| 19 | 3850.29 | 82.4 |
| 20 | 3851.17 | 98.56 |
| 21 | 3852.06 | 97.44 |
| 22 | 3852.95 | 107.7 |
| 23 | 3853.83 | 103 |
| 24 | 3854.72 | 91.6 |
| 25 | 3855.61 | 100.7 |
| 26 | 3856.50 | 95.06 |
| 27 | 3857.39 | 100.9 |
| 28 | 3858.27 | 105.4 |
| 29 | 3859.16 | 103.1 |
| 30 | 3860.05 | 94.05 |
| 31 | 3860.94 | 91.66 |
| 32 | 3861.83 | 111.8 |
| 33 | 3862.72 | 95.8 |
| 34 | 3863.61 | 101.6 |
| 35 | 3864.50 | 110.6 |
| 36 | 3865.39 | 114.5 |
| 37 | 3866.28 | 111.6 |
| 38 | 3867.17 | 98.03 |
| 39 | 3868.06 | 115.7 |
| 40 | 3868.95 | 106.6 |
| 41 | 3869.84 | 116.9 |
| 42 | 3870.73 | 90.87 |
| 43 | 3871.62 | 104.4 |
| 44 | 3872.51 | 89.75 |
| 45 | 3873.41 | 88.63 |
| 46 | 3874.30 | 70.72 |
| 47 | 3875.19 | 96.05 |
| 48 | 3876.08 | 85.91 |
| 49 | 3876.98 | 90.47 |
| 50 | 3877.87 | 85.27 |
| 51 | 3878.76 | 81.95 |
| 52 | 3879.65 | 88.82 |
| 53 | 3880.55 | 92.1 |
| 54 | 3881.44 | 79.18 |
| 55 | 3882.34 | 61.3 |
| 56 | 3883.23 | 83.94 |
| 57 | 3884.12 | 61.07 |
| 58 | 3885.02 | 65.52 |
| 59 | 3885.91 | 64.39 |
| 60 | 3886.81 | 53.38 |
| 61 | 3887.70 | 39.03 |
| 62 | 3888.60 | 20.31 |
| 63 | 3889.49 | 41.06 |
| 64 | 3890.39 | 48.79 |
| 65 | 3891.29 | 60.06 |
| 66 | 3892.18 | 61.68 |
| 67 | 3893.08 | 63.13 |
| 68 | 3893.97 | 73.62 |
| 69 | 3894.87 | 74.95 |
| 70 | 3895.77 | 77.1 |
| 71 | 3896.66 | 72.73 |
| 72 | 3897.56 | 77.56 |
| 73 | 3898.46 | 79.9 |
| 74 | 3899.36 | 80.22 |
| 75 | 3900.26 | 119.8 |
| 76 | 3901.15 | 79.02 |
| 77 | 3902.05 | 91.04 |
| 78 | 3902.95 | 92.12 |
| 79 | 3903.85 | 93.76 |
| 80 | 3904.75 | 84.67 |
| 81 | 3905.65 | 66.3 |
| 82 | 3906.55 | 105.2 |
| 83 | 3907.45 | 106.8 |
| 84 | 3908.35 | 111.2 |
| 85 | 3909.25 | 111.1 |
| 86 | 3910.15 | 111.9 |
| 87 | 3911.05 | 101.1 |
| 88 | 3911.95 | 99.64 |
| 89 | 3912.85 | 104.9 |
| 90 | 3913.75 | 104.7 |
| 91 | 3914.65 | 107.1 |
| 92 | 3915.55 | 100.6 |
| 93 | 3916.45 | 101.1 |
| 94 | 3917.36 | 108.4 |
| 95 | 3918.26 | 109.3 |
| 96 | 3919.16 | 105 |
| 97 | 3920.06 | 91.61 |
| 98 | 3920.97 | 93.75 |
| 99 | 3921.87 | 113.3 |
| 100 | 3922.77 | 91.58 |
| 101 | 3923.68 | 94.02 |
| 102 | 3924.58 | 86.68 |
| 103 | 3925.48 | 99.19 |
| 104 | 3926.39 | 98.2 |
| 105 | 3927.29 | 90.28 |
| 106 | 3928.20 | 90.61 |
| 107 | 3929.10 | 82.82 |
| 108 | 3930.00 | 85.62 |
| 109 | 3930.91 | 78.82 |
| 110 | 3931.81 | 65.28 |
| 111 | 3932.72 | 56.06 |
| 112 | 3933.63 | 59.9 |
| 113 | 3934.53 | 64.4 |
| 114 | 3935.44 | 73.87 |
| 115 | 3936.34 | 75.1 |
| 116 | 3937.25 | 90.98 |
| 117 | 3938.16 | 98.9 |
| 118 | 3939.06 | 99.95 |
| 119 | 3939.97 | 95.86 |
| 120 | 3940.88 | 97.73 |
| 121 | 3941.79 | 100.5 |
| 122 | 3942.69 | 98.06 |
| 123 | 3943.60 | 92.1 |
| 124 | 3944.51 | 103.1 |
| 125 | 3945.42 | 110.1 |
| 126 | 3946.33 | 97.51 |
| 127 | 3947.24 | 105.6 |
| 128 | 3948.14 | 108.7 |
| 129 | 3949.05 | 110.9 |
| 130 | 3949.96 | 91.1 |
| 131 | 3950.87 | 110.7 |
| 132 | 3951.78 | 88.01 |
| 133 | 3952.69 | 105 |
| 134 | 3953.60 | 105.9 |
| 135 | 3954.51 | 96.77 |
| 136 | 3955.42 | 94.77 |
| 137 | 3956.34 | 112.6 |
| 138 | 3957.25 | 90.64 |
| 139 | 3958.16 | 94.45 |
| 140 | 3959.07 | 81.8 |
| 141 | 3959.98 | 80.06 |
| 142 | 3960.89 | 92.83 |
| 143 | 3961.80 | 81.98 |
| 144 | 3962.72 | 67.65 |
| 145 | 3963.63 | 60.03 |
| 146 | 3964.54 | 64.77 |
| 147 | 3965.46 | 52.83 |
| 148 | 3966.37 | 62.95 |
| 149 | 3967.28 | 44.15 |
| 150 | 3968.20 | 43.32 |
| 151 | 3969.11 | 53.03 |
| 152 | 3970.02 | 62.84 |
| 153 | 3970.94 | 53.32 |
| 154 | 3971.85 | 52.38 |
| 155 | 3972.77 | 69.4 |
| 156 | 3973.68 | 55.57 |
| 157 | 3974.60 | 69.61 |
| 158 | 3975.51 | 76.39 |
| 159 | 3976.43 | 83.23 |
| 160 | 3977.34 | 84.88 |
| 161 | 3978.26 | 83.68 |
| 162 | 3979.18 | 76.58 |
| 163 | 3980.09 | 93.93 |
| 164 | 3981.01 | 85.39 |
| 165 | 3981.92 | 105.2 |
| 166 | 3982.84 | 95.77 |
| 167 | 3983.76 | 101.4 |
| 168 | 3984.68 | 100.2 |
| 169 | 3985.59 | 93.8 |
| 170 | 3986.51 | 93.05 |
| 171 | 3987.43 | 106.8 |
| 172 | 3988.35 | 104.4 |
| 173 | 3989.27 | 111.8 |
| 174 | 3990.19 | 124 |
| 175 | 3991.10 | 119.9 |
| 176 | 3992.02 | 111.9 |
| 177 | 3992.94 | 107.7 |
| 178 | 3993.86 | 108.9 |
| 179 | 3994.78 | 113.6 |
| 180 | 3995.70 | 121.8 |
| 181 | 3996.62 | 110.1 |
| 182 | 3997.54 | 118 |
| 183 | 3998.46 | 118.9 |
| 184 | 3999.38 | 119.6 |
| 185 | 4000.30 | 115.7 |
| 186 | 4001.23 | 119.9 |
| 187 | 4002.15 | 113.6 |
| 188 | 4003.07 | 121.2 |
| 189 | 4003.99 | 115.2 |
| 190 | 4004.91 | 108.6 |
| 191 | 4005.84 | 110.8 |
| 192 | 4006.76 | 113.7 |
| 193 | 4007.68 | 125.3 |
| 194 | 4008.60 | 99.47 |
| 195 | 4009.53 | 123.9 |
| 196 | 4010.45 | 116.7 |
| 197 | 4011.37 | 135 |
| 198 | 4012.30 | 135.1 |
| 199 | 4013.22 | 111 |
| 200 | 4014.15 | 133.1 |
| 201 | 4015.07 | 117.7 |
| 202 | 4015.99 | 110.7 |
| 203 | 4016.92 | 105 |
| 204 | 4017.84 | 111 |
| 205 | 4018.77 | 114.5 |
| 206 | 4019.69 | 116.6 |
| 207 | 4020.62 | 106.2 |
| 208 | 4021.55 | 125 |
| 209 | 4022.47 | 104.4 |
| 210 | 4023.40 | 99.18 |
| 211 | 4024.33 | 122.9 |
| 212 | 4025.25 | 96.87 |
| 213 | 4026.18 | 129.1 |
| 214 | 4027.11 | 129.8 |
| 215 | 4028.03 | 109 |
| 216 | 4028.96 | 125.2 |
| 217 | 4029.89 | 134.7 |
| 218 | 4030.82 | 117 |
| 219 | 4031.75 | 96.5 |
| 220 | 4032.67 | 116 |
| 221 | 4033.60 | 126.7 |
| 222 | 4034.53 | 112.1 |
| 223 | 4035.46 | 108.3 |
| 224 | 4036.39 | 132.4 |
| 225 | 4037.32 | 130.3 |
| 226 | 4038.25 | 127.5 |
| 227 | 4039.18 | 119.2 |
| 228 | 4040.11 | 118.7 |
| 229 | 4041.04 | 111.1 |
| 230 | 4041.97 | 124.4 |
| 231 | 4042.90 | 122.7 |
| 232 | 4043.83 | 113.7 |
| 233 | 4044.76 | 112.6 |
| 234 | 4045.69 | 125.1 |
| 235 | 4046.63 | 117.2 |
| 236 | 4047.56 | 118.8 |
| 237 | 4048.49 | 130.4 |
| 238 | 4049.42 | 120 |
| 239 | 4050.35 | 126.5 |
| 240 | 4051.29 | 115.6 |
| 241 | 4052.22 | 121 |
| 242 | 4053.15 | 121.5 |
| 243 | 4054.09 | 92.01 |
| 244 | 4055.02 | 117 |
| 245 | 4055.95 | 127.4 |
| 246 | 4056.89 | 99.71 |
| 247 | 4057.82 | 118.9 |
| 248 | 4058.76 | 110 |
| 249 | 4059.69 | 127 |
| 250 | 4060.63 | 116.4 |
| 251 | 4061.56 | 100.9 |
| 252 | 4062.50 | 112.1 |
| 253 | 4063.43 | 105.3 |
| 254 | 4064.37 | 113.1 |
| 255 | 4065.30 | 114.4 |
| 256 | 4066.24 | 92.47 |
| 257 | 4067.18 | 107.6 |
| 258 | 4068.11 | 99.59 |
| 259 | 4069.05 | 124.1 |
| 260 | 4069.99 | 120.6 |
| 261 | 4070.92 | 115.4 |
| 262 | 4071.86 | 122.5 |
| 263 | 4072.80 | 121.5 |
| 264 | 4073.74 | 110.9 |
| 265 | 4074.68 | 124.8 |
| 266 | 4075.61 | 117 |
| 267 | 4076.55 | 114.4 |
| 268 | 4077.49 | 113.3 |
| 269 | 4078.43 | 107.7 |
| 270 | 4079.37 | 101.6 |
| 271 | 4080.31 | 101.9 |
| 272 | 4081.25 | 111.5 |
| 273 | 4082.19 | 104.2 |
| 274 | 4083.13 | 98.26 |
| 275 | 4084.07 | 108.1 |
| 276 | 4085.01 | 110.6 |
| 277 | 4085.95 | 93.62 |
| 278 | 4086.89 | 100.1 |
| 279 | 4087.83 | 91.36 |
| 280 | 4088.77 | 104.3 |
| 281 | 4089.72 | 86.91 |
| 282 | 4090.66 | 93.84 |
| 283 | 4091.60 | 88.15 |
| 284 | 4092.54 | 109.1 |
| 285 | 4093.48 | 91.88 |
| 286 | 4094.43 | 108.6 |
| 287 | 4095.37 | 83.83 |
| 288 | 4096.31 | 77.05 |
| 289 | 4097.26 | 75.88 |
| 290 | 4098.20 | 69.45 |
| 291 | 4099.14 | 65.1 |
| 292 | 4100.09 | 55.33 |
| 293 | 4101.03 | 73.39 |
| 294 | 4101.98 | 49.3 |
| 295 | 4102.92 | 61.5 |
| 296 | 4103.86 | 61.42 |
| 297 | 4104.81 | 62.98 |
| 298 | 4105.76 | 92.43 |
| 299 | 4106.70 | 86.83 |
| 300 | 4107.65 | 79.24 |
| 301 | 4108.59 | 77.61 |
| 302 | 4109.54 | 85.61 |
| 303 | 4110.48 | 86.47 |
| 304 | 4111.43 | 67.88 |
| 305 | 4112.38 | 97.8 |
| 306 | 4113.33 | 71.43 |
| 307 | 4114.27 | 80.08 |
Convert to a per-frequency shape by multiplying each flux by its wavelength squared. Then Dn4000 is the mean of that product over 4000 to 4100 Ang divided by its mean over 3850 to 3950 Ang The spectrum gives 1.34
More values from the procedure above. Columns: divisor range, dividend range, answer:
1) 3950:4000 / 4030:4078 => 1.35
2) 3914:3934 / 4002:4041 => 1.35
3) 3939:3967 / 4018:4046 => 1.33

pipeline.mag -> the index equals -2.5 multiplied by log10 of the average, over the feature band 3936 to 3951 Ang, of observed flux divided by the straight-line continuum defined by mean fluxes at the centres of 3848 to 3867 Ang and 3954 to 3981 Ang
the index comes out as -0.24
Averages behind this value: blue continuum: 98.4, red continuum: 73.9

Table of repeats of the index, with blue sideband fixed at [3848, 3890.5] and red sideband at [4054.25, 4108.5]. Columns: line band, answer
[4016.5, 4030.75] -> -0.20 mag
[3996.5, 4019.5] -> -0.23 mag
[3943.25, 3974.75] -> 0.13 mag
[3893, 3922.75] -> -0.06 mag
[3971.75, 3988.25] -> 0.09 mag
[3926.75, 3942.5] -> 0.10 mag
